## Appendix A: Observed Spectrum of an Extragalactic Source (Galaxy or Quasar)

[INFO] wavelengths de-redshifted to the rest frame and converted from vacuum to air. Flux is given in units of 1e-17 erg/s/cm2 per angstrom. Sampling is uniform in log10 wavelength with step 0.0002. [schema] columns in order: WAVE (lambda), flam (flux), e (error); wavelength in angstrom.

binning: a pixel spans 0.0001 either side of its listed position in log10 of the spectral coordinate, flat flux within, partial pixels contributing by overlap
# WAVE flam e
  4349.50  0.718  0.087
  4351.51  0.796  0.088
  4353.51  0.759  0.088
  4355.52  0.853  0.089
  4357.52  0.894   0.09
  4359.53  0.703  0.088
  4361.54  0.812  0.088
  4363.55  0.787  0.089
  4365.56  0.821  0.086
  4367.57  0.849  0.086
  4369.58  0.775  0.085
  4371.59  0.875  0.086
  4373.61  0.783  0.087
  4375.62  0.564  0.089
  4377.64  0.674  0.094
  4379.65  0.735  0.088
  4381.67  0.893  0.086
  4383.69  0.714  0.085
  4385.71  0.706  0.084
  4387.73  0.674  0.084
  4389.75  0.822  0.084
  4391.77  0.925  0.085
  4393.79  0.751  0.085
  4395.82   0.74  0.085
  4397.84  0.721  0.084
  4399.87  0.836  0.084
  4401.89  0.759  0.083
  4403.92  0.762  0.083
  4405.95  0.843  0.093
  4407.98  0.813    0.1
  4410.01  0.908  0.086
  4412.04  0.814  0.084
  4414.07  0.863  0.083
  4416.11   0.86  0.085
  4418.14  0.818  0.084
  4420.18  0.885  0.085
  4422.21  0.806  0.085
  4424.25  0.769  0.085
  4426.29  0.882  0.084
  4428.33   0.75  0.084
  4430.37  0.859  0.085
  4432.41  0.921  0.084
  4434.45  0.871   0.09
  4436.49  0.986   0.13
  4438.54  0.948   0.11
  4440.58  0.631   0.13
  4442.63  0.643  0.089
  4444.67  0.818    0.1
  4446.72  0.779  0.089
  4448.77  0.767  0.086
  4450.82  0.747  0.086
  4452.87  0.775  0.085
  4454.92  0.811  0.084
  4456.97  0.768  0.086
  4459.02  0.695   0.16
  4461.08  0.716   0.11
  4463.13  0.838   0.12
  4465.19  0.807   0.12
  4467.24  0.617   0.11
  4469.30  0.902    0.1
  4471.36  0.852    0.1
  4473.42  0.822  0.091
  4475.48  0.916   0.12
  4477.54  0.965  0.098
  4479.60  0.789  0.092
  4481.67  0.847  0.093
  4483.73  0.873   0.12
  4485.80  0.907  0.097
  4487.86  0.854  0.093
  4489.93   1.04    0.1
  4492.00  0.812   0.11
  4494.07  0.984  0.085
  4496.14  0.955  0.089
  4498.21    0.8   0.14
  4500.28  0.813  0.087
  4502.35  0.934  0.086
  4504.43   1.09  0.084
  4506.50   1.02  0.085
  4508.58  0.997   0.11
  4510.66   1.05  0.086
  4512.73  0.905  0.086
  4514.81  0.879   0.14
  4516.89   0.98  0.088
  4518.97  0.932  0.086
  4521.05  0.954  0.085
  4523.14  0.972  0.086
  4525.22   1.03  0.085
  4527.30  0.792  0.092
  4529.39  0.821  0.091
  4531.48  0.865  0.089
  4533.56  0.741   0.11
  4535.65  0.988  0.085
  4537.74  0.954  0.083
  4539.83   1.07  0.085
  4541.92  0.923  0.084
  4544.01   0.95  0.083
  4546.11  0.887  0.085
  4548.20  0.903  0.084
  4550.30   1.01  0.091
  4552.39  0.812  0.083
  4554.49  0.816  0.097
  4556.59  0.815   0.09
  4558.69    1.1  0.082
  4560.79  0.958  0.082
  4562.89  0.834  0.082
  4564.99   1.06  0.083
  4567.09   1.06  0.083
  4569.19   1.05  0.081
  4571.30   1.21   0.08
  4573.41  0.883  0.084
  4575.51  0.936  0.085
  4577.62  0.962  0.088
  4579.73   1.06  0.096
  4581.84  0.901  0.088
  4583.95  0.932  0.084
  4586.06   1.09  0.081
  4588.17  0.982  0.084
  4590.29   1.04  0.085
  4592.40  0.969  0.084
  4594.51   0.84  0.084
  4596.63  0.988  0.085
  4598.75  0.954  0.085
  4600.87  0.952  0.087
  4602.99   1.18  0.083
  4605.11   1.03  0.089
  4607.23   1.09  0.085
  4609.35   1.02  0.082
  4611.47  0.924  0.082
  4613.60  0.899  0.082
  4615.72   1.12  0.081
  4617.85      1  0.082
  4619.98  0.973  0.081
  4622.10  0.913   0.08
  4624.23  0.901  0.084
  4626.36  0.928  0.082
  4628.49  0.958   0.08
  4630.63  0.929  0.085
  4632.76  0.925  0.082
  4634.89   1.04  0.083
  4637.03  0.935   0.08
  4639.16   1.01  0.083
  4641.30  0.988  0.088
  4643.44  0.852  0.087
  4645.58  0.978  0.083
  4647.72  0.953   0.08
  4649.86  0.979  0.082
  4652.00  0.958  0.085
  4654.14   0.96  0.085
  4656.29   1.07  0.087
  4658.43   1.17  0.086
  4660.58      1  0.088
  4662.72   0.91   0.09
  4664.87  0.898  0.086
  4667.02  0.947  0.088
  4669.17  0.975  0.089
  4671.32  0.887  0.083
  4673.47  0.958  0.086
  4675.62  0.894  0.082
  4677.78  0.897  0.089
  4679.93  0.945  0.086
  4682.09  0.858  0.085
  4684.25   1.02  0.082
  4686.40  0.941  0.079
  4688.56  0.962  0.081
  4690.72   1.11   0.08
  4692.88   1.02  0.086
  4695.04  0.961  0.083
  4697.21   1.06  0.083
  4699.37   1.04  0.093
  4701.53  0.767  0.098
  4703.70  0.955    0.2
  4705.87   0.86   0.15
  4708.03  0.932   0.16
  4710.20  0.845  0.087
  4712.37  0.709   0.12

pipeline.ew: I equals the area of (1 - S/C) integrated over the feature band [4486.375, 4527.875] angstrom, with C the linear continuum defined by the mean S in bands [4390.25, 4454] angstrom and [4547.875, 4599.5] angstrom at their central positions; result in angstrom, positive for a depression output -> -1.9 angstrom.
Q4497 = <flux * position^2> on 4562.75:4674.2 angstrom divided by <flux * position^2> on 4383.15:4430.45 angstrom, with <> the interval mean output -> 1.34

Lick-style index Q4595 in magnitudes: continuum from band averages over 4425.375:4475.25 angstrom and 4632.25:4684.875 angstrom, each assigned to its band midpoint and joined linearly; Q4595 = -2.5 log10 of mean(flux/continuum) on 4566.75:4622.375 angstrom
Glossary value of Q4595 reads -0.10 mag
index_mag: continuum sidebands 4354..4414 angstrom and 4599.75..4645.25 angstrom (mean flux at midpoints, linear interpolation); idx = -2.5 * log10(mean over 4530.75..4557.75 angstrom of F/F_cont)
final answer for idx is 0.01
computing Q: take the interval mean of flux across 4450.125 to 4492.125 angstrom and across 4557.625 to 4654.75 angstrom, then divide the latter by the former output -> 1.2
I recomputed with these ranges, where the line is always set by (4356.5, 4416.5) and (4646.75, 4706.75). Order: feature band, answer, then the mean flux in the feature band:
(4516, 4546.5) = -1.70 angstrom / 0.924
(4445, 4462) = 1.41 angstrom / 0.76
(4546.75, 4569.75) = -1.34 angstrom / 0.944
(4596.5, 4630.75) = -2.31 angstrom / 0.987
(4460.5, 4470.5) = 0.67 angstrom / 0.78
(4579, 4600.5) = -1.49 angstrom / 0.974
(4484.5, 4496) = -0.95 angstrom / 0.921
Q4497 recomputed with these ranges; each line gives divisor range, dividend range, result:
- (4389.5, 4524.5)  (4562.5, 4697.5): 1.24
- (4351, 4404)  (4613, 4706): 1.40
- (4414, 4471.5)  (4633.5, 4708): 1.32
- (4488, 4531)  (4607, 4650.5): 1.09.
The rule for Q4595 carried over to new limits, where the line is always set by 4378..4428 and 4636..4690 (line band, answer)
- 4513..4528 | -0.08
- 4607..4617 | -0.09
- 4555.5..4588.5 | -0.10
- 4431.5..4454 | 0.02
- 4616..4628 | -0.02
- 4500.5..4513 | -0.15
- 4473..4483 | -0.03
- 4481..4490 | -0.05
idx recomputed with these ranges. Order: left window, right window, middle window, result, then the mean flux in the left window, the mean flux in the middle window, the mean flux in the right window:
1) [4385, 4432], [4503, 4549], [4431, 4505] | 0.05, 0.809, 0.84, 0.941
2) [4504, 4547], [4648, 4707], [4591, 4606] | -0.04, 0.941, 0.988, 0.963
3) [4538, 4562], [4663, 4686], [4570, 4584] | -0.06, 0.931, 0.988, 0.928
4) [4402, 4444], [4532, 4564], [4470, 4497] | -0.03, 0.83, 0.893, 0.917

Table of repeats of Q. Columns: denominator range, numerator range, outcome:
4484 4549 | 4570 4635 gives 1.06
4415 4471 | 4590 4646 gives 1.21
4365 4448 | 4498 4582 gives 1.18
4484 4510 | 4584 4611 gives 1.08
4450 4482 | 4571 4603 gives 1.22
